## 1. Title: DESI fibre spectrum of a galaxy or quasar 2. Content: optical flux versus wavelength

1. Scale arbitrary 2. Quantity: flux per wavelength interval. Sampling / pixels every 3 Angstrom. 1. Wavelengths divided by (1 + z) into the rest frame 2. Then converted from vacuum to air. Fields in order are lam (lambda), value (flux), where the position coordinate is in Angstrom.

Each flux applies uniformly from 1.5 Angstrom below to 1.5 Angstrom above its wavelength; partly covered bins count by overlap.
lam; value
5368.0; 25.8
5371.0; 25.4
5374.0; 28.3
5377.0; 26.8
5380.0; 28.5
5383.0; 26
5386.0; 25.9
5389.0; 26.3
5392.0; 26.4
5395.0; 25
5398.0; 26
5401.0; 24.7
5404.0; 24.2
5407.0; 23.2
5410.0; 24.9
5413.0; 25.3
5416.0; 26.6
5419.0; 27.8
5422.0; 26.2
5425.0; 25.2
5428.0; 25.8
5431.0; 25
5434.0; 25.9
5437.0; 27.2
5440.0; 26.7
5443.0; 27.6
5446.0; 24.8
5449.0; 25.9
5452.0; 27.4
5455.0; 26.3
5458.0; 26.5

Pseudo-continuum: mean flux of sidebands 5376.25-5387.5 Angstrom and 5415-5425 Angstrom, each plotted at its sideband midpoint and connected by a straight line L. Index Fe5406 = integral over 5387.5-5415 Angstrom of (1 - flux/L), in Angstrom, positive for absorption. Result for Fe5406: 1.6 Angstrom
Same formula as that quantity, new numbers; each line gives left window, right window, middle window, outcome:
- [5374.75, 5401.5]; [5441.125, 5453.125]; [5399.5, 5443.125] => 1.09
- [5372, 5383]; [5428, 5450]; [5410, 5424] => 0.19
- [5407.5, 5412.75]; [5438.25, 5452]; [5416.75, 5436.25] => -0.45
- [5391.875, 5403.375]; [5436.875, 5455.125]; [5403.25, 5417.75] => 0.41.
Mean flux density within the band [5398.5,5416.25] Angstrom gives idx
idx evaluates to 24.8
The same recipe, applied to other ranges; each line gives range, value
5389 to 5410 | 25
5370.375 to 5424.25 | 26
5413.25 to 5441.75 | 26.2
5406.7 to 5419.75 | 25.6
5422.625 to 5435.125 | 25.5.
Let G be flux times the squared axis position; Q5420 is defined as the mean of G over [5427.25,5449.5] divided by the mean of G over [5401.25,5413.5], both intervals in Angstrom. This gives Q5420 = 1.09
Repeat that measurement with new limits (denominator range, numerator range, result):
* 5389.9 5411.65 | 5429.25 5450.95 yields 1.06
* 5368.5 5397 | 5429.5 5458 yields 1.02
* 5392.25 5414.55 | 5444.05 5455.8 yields 1.07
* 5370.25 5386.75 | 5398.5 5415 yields 0.92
